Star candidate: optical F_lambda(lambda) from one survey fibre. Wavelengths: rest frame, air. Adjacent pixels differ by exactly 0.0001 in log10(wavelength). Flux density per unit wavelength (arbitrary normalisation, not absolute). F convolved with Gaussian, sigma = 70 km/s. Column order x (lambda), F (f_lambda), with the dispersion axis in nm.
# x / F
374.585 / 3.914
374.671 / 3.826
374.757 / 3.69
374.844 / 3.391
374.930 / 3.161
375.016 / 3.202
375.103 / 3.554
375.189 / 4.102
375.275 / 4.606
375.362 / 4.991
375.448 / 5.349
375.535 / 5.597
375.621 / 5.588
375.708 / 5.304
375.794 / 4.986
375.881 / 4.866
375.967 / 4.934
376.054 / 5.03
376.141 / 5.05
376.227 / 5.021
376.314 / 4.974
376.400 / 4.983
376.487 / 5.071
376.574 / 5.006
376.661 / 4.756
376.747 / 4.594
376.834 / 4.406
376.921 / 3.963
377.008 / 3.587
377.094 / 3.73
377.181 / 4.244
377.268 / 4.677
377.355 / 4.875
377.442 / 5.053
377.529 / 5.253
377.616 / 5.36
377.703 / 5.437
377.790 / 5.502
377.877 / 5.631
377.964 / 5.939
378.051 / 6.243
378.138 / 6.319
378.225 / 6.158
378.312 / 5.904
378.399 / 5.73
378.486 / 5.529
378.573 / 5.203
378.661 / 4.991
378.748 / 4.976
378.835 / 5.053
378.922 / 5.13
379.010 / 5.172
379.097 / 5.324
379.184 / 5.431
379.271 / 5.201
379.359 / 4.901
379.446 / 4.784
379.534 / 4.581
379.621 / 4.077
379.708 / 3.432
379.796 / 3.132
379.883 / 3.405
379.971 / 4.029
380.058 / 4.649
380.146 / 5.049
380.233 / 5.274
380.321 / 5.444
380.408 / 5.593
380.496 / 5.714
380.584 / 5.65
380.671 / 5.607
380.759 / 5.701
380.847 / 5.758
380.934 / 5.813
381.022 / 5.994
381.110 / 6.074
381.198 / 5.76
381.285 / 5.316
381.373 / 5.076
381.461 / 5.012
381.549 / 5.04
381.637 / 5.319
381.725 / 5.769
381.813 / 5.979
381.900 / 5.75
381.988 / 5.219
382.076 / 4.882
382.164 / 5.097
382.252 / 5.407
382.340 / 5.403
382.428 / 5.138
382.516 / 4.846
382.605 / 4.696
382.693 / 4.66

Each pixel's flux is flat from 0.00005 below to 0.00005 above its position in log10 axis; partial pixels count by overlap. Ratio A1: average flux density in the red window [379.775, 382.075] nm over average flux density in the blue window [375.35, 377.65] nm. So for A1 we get 1.09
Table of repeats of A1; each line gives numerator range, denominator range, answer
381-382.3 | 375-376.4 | 1.12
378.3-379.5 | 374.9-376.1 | 1.11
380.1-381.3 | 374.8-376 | 1.24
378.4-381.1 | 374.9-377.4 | 1.09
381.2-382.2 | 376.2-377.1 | 1.17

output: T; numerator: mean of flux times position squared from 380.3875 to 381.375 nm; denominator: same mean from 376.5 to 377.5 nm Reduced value 1.30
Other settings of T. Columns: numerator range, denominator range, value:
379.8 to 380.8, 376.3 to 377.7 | 1.09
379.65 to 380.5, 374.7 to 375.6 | 1.10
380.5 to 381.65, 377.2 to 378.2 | 1.04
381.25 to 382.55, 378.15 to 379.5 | 1.01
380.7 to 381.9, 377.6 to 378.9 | 1.02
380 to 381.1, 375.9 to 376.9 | 1.16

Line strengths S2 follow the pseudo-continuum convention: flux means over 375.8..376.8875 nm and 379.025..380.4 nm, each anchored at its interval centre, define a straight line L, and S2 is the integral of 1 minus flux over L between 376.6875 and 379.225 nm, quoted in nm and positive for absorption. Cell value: -0.21 nm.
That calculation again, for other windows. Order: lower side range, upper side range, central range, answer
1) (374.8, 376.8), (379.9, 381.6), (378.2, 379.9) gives 0.07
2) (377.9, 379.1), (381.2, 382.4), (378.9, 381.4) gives 0.17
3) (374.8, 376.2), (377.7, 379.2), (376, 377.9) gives 0.09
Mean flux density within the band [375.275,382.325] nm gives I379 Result 5.13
